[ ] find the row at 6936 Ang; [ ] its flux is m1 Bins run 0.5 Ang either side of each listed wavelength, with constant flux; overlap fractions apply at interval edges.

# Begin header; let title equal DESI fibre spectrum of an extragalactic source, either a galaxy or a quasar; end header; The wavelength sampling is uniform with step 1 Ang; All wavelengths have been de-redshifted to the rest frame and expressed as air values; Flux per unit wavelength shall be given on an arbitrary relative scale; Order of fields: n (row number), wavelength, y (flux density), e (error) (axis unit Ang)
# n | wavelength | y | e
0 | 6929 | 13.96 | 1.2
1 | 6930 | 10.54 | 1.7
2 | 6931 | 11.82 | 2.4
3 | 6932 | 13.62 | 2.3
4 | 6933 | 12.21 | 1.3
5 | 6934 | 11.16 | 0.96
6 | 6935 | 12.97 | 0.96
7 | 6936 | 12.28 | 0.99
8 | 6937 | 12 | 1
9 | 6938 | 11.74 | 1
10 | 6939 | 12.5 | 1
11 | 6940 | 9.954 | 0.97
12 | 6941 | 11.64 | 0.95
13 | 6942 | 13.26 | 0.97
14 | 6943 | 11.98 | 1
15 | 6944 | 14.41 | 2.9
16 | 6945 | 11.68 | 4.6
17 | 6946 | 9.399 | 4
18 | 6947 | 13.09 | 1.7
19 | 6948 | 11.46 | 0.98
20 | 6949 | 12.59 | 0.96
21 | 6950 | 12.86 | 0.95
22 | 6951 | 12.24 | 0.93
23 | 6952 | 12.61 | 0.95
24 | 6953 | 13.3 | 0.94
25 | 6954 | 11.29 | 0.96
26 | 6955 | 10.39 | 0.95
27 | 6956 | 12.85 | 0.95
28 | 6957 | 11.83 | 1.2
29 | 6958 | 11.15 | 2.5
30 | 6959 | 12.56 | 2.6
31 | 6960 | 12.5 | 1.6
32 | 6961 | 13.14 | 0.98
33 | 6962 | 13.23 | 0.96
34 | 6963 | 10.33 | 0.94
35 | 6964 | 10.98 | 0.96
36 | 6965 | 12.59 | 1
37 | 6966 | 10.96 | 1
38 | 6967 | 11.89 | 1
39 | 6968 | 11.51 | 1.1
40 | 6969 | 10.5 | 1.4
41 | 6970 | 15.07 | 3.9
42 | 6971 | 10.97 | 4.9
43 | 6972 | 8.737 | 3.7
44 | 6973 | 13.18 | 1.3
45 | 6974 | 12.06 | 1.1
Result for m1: 12.28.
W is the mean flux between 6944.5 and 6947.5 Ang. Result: 11.4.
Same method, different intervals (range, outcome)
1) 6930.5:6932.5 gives 12.7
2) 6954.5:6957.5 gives 11.7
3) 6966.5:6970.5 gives 12.2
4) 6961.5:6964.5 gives 11.5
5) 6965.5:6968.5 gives 11.5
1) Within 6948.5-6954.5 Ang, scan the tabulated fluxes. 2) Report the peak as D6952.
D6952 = 13.3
